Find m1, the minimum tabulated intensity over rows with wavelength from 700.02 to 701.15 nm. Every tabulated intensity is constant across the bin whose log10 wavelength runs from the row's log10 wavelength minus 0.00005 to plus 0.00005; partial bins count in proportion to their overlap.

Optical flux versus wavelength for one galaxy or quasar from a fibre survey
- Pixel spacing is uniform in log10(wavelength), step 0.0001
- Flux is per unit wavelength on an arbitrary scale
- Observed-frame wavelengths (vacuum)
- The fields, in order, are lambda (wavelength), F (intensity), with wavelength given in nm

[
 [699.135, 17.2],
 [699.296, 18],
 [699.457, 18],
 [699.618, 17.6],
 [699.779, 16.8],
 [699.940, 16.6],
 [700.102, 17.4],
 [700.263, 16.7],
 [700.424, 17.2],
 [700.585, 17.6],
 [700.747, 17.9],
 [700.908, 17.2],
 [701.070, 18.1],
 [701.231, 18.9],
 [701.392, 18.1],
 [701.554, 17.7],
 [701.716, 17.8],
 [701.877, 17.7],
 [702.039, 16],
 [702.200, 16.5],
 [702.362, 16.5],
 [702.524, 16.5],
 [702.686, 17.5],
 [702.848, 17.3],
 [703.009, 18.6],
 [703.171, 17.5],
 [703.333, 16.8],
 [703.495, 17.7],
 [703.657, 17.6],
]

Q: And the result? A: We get 16.7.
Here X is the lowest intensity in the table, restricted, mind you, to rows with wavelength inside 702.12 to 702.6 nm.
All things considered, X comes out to 16.5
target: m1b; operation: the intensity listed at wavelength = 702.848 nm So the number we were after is 17.3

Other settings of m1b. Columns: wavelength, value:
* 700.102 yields 17.4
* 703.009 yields 18.6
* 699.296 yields 18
